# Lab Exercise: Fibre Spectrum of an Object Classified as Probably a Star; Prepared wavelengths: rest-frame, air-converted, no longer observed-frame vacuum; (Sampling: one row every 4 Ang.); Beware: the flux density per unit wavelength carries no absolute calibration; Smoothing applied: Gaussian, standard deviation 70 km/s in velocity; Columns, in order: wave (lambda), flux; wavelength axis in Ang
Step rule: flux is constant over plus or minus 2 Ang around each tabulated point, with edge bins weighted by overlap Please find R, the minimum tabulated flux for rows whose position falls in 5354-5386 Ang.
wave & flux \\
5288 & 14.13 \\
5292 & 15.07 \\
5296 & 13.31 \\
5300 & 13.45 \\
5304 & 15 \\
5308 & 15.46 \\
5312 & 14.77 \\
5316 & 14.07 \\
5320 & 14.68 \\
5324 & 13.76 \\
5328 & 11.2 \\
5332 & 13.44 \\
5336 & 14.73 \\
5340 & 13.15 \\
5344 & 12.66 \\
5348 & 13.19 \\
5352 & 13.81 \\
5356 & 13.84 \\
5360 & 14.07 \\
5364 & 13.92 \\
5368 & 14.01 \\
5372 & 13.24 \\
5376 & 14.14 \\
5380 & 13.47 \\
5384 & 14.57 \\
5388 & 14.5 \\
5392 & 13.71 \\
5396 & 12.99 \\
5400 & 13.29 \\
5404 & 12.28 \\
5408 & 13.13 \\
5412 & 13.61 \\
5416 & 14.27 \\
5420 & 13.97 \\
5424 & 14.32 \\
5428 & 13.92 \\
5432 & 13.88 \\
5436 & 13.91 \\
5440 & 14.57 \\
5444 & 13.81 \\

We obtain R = 13.24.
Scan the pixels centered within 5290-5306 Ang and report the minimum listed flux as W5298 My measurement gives 13.31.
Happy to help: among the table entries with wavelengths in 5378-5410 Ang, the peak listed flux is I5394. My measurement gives 14.57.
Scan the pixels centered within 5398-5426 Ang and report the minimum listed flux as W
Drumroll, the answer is 12.28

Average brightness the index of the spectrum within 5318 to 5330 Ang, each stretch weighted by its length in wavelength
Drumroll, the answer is 13.2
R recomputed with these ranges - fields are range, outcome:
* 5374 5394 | 13.47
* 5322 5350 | 11.2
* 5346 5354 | 13.19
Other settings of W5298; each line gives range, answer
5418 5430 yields 13.92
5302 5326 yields 13.76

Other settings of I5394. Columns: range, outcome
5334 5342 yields 14.73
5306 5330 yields 15.46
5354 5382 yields 14.14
